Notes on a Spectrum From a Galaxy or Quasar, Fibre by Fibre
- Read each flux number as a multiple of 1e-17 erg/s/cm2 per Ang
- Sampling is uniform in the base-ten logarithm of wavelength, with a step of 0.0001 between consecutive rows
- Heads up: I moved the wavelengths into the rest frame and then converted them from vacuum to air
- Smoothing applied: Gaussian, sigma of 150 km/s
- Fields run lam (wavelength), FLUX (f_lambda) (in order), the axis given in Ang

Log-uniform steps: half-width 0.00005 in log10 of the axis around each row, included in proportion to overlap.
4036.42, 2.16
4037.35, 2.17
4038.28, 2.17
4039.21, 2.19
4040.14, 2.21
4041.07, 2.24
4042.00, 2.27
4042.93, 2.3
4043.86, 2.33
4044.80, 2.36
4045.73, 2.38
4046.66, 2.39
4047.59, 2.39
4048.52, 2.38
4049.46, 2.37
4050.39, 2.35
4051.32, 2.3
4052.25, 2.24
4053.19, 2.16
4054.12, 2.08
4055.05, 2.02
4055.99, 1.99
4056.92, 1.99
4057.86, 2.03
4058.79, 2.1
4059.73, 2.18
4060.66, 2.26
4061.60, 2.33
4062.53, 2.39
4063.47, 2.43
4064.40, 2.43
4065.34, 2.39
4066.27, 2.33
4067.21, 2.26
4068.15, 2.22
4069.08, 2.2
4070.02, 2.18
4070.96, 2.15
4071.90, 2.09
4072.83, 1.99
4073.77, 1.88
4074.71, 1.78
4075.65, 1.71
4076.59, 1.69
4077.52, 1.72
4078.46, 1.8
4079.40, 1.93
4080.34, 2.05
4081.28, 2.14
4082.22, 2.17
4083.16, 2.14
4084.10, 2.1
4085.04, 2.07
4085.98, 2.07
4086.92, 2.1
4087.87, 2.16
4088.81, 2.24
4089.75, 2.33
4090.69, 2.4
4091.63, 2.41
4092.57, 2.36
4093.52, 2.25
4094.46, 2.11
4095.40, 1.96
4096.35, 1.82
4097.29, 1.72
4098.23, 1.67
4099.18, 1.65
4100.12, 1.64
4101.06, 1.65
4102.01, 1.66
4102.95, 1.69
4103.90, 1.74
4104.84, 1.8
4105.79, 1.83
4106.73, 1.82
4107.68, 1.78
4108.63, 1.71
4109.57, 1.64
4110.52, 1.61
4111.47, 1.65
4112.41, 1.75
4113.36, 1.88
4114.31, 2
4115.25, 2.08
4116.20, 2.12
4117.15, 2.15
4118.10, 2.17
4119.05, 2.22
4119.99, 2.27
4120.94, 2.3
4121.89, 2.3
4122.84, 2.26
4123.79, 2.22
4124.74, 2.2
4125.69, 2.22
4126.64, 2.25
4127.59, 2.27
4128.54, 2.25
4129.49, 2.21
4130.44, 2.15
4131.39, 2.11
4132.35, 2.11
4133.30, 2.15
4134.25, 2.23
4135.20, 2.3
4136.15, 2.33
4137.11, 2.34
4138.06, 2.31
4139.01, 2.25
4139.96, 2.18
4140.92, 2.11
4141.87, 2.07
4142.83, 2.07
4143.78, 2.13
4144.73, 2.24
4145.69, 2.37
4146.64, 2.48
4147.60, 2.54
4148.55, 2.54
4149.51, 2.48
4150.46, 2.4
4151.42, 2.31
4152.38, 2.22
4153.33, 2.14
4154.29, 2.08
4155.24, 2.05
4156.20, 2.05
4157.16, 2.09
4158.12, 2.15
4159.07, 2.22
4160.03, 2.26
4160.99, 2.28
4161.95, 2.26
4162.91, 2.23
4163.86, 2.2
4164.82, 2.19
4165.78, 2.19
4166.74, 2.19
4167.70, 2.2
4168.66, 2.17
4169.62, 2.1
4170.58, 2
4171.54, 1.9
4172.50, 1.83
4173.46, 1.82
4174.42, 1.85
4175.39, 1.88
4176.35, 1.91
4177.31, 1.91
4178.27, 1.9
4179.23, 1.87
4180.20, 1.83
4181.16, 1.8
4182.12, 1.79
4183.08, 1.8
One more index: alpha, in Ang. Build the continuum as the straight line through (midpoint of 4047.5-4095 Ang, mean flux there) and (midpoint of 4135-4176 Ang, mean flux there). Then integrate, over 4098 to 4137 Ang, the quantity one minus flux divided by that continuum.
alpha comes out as 2.93 Ang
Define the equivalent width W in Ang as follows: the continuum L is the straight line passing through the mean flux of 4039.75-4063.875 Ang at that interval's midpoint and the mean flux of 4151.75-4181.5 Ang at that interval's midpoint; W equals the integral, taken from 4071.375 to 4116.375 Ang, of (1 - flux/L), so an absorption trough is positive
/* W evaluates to 5.2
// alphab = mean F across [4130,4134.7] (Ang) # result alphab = 2.15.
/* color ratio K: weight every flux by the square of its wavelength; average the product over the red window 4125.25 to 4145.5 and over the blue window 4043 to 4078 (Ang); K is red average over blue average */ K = 1.05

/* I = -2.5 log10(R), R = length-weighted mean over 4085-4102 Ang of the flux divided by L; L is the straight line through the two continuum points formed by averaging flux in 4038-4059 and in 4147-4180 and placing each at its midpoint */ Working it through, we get 0.087 mag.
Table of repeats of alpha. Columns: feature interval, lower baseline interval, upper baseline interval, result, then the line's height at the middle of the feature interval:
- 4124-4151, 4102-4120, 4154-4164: -2.9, 2.04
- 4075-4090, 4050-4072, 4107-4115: 0.0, 2.02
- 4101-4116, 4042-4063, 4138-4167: 3.1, 2.24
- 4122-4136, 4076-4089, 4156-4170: -0.6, 2.12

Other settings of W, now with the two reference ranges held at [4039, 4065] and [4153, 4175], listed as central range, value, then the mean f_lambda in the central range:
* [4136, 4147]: -0.5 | 2.23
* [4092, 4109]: 2.8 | 1.83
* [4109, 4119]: 1.2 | 1.92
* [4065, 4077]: 0.9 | 2.06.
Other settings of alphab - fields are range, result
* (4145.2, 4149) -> 2.48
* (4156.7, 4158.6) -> 2.13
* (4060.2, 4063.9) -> 2.35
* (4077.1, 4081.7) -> 1.93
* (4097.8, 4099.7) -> 1.66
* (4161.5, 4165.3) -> 2.22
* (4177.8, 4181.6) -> 1.85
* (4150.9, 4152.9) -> 2.26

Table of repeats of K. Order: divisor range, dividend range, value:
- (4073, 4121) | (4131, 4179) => 1.14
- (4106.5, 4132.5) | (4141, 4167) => 1.10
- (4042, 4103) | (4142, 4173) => 1.09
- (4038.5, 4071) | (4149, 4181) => 0.98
